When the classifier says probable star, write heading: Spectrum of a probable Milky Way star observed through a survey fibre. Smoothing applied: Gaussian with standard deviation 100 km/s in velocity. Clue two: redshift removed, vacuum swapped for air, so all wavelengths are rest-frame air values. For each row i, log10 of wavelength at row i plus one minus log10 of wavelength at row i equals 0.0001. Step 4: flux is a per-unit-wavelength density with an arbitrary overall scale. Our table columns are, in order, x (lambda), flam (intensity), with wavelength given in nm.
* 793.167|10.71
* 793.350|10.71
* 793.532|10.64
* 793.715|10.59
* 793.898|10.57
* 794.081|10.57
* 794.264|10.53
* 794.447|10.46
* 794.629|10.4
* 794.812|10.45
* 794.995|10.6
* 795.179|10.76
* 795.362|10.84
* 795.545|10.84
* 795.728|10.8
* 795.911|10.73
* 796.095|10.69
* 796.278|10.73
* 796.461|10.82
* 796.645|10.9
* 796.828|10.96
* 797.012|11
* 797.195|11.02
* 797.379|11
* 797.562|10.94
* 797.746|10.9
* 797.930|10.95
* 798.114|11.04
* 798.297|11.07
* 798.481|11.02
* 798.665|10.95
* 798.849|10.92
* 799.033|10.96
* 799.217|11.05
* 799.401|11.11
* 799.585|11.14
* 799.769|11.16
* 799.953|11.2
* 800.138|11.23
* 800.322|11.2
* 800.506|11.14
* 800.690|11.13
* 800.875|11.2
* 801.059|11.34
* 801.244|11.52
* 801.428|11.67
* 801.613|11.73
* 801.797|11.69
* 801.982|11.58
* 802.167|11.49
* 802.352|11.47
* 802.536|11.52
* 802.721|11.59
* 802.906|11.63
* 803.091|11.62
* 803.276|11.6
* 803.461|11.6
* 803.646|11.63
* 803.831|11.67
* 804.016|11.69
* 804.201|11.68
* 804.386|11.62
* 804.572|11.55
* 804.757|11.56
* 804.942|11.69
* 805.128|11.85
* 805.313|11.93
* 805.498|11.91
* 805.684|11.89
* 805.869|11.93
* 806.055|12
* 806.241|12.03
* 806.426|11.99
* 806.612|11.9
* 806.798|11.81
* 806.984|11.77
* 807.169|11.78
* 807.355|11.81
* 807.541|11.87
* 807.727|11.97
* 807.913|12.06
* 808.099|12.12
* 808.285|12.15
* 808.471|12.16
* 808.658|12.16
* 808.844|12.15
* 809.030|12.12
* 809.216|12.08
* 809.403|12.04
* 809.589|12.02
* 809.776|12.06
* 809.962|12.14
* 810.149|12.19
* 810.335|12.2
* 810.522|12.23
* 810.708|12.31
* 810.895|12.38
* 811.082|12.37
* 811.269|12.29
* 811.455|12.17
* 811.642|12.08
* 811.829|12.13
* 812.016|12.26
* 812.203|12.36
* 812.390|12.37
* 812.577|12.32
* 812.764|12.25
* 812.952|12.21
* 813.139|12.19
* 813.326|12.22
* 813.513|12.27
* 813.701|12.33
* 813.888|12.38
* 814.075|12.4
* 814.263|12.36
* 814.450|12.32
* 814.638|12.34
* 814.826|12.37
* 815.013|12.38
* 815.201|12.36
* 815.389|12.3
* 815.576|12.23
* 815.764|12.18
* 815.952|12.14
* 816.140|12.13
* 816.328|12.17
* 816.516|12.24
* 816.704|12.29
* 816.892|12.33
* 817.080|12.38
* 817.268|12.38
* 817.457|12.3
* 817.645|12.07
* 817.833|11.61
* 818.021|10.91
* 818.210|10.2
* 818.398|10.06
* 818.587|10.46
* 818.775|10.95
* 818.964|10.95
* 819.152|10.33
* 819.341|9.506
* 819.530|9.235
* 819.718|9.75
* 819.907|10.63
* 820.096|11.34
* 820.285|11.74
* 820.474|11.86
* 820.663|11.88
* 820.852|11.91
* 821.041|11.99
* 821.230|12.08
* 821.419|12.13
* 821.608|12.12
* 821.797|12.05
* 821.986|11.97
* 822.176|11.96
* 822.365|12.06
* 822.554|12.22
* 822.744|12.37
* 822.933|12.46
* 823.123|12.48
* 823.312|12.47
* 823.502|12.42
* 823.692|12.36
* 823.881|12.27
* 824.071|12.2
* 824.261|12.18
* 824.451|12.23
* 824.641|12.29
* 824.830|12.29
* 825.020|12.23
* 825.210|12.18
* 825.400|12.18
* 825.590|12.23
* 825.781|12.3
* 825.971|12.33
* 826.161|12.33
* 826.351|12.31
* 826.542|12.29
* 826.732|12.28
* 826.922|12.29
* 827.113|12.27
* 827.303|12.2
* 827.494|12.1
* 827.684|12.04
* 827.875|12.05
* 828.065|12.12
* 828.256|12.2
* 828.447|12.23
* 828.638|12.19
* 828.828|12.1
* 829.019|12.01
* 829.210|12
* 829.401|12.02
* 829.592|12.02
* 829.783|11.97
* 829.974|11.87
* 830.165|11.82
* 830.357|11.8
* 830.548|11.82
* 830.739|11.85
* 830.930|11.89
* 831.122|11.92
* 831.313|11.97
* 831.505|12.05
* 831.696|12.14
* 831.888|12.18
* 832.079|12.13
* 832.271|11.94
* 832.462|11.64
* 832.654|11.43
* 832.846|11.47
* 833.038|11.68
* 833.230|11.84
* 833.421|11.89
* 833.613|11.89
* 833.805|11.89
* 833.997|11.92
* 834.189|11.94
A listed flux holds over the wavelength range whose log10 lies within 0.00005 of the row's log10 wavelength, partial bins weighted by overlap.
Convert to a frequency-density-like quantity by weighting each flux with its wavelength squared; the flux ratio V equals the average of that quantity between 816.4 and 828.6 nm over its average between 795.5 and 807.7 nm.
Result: 1.09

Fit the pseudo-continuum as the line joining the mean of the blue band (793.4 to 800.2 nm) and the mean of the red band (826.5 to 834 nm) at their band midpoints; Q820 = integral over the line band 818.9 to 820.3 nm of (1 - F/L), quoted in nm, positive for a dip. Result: 0.15 nm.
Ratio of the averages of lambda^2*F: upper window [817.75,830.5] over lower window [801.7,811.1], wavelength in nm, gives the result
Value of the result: 1.04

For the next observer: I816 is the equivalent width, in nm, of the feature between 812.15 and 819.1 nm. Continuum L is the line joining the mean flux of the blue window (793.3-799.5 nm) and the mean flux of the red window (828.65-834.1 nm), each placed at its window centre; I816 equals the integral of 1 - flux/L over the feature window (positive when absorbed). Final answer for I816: -0.35 nm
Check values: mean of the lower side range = 10.8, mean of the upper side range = 11.9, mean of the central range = 12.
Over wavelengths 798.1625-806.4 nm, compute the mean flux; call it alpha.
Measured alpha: 11.5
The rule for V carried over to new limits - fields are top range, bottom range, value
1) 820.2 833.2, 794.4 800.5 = 1.19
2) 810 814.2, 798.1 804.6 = 1.11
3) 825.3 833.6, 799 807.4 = 1.11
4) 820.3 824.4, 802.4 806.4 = 1.08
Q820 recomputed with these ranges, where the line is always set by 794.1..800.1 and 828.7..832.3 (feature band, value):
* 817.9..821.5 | 0.210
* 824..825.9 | -0.071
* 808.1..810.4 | -0.173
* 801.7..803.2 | -0.071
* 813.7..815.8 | -0.161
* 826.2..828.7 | -0.068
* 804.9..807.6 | -0.171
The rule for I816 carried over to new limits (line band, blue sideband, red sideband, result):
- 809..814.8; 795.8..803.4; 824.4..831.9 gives -0.328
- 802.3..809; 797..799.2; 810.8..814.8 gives -0.097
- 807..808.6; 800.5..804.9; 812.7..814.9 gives -0.012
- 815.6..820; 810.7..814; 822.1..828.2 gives 0.351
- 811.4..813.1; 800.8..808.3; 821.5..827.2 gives -0.043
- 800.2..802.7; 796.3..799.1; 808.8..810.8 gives -0.025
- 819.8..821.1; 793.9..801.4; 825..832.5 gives 0.021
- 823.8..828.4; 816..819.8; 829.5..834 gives -0.243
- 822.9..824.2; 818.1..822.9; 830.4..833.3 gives -0.106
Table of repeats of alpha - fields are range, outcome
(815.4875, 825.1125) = 11.7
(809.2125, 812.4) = 12.2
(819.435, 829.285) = 12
